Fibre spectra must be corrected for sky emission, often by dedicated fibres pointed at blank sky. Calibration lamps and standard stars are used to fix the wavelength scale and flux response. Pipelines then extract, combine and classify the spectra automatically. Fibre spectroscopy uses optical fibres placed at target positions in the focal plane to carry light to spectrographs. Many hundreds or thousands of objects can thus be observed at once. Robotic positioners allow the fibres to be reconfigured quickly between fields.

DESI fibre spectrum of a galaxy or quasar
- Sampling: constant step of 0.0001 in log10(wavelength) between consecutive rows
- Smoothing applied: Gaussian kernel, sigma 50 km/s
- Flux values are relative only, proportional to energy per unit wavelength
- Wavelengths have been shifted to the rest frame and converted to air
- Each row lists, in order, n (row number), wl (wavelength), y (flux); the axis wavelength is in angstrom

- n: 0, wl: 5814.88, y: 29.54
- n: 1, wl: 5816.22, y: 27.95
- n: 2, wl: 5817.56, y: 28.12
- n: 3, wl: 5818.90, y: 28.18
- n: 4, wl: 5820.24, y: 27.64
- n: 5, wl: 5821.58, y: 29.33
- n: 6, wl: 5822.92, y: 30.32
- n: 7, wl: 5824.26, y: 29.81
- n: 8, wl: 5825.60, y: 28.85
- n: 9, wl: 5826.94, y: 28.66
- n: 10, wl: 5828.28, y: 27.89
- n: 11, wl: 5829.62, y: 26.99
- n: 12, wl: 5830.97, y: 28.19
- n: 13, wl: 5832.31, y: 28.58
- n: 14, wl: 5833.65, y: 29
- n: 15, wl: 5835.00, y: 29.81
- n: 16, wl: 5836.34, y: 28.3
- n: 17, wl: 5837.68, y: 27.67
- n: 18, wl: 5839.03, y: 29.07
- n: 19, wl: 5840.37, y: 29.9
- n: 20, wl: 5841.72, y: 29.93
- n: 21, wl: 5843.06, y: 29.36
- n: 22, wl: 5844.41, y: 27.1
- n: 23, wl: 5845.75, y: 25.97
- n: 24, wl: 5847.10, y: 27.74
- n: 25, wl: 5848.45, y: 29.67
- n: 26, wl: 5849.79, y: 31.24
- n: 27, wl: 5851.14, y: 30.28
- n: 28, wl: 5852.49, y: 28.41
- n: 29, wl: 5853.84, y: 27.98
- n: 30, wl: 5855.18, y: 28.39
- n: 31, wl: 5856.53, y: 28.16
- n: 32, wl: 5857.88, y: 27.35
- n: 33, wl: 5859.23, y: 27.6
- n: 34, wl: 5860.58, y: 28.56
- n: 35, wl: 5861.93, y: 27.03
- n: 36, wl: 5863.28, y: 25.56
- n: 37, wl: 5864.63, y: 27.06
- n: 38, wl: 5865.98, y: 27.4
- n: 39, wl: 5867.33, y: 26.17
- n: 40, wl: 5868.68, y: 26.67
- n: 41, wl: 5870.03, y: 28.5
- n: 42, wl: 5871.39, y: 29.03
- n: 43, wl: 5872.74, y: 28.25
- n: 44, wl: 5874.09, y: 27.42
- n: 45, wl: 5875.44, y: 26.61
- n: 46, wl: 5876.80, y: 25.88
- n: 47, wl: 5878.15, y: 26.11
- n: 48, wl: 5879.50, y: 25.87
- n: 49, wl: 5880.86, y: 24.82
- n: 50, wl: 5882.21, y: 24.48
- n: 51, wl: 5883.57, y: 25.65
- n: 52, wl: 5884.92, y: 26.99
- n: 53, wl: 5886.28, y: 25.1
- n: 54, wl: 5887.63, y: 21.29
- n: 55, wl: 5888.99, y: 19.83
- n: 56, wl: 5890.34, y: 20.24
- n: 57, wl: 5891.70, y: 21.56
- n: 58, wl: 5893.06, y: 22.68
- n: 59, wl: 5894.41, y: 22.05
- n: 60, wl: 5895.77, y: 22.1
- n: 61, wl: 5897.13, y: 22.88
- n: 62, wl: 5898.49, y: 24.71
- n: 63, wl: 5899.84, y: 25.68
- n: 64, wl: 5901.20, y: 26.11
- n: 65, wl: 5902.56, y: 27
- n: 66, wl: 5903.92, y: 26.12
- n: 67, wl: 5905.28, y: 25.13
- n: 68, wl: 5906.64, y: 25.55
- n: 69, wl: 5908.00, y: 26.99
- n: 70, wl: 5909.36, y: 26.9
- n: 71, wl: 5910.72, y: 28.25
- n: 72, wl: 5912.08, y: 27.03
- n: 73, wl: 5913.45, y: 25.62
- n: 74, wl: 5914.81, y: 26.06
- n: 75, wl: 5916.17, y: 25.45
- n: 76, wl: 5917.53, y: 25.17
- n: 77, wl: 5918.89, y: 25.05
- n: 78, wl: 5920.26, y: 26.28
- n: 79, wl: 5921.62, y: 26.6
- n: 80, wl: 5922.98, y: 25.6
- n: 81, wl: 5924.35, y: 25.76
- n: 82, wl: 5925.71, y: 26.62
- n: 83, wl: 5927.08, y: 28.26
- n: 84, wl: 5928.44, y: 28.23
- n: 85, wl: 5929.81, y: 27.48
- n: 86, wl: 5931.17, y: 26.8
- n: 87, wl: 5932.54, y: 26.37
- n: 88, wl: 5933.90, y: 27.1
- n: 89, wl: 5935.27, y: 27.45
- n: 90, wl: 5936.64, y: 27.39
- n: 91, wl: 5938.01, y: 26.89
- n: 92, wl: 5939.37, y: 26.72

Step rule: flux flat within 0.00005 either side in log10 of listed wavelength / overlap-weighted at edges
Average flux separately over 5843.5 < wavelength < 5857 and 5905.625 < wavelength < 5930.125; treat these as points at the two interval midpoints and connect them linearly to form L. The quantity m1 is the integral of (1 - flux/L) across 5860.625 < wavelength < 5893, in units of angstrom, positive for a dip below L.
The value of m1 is 2.5 angstrom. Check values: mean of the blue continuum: 28.5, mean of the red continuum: 26.5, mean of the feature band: 25.5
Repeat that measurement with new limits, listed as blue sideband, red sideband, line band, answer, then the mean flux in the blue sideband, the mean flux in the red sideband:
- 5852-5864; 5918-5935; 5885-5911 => 2.7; 27.7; 26.7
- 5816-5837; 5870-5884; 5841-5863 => -0.7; 28.6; 26.5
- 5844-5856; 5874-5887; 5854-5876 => -0.2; 28.6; 25.8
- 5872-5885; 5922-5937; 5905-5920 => 0.3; 26.2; 27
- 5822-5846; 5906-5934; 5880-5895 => 2.3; 28.7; 26.5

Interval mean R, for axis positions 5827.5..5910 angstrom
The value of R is 26.6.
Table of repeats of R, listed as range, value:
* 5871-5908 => 24.8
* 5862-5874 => 27.3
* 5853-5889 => 26.6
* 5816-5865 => 28.4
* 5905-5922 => 26.2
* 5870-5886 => 26.5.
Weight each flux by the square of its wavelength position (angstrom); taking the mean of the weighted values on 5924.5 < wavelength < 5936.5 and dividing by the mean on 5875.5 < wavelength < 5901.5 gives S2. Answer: 1.15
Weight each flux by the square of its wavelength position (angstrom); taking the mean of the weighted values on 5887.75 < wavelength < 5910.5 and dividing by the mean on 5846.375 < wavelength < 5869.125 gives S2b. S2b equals 0.9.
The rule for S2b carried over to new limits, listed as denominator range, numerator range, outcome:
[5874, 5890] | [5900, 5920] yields 1.06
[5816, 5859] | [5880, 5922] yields 0.89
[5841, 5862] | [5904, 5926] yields 0.94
